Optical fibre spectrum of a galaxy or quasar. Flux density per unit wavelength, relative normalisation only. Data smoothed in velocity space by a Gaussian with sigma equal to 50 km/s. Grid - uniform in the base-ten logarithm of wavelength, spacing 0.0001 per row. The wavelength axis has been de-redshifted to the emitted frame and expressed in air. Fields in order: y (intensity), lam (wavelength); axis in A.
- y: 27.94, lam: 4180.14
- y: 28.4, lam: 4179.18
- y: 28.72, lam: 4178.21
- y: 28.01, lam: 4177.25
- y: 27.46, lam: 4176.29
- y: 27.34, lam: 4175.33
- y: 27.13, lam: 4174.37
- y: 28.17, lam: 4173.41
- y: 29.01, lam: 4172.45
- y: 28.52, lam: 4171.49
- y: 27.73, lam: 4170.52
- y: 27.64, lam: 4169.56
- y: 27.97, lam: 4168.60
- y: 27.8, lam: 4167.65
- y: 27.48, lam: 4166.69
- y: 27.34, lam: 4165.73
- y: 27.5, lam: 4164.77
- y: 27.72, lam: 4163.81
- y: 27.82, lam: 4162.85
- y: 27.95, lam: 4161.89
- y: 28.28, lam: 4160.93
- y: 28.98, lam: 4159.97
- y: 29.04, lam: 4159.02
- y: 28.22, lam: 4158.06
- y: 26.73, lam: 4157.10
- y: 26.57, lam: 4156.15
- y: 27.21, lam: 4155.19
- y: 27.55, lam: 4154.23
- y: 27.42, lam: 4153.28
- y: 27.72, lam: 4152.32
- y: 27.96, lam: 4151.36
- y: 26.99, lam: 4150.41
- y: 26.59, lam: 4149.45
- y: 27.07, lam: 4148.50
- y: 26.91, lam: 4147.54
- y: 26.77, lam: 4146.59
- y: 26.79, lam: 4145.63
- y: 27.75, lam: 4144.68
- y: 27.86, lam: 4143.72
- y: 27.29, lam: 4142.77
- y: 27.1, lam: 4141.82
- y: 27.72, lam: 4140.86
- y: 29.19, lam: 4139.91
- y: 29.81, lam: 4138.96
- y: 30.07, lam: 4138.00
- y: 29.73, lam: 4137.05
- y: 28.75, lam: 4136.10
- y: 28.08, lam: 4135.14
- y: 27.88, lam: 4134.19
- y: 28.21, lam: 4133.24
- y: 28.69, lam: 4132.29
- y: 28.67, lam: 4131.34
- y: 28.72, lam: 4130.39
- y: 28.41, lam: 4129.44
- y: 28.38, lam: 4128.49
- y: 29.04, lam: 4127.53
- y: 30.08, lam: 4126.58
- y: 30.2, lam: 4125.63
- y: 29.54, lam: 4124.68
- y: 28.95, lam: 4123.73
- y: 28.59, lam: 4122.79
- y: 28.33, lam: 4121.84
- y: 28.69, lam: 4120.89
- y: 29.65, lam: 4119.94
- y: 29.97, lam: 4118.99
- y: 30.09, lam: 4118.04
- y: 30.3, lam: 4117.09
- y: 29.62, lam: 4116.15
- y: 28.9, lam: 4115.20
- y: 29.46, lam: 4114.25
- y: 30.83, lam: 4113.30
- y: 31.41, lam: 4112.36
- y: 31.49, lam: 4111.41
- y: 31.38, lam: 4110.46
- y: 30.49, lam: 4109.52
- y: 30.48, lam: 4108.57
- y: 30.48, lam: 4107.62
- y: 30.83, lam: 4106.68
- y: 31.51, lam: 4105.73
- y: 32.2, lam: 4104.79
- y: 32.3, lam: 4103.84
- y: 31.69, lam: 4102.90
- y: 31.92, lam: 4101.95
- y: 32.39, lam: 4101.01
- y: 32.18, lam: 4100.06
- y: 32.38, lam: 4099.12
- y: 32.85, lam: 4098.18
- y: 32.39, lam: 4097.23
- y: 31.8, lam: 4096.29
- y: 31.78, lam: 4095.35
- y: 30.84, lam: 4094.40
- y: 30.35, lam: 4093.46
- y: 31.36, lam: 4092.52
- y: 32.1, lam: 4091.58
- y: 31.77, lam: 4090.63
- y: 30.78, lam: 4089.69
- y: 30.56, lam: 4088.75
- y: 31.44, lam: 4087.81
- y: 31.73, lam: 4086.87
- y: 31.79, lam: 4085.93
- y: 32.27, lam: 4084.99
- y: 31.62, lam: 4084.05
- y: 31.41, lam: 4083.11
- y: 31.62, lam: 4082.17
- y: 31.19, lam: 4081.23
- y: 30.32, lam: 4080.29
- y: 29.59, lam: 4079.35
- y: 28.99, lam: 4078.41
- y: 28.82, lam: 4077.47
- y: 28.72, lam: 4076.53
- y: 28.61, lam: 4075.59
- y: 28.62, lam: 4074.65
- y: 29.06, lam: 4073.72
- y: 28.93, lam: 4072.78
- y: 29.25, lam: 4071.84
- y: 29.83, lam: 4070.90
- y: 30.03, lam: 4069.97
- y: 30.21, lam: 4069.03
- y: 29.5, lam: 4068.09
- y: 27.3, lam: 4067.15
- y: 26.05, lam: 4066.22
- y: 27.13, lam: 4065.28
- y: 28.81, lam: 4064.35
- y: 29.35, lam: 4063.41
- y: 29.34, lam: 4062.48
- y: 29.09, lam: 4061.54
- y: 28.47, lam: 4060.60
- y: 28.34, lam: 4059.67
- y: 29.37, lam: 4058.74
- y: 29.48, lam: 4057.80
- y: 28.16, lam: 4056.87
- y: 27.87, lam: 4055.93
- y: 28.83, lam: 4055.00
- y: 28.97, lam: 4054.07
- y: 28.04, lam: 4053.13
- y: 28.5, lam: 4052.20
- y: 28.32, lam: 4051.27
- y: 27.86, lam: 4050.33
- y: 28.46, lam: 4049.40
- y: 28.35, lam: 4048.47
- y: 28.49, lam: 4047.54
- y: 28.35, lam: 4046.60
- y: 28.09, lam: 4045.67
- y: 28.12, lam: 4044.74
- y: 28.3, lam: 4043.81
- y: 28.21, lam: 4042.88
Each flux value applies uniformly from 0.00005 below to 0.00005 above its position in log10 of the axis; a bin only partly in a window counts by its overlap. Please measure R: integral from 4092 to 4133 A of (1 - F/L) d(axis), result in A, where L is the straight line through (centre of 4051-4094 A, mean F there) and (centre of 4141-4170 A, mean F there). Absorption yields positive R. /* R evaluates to -2.6 A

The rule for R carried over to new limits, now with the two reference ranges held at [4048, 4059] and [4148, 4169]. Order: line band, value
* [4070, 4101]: -2.8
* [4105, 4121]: -1.4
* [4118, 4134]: -0.6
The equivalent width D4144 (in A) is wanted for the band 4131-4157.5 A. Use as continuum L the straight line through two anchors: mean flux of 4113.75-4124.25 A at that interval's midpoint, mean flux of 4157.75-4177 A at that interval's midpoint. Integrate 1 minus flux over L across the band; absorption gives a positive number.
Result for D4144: 0.74 A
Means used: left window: 29.3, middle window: 27.8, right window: 28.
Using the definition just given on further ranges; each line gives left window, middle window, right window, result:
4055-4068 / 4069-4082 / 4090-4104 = 0.1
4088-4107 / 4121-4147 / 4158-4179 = 1.1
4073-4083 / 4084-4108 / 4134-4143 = -1.9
